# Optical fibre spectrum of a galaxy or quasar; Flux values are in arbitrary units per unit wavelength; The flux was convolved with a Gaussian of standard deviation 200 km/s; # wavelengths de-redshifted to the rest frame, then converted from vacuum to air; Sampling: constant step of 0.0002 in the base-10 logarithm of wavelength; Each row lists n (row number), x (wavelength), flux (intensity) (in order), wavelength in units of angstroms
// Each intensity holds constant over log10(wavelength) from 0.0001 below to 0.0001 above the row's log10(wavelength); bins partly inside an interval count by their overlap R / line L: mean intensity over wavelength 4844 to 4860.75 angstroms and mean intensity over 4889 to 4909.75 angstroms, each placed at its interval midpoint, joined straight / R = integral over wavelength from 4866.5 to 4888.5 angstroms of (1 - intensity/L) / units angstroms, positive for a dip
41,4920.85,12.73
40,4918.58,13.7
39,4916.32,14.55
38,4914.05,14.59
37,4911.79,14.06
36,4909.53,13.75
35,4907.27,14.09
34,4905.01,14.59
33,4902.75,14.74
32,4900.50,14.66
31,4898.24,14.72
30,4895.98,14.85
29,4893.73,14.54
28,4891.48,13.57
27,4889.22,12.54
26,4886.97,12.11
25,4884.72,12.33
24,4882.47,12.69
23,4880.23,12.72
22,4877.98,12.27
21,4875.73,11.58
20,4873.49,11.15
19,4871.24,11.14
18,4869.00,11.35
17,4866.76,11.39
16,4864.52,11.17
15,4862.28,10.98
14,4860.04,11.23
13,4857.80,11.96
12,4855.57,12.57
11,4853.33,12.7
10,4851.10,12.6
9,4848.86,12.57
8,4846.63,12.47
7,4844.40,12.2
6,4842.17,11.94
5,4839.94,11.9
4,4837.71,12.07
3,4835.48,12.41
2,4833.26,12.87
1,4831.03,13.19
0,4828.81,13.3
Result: 2.43 angstroms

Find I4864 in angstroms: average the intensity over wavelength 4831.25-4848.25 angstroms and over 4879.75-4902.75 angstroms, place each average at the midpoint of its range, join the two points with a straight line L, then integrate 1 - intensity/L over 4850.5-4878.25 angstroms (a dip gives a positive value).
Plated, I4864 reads 2.7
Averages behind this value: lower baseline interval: 12.3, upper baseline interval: 13.6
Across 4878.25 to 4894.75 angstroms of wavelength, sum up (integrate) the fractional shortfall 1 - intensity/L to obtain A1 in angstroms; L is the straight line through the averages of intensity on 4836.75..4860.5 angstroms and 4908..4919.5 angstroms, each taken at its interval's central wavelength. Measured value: 0.6 angstroms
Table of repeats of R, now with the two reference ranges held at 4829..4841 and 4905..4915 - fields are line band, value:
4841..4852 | 0.39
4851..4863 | 0.95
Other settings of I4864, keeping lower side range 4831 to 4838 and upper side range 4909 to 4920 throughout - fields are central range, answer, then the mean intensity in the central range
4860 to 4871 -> 1.6 angstroms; 11.2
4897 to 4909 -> -0.5 angstroms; 14.5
